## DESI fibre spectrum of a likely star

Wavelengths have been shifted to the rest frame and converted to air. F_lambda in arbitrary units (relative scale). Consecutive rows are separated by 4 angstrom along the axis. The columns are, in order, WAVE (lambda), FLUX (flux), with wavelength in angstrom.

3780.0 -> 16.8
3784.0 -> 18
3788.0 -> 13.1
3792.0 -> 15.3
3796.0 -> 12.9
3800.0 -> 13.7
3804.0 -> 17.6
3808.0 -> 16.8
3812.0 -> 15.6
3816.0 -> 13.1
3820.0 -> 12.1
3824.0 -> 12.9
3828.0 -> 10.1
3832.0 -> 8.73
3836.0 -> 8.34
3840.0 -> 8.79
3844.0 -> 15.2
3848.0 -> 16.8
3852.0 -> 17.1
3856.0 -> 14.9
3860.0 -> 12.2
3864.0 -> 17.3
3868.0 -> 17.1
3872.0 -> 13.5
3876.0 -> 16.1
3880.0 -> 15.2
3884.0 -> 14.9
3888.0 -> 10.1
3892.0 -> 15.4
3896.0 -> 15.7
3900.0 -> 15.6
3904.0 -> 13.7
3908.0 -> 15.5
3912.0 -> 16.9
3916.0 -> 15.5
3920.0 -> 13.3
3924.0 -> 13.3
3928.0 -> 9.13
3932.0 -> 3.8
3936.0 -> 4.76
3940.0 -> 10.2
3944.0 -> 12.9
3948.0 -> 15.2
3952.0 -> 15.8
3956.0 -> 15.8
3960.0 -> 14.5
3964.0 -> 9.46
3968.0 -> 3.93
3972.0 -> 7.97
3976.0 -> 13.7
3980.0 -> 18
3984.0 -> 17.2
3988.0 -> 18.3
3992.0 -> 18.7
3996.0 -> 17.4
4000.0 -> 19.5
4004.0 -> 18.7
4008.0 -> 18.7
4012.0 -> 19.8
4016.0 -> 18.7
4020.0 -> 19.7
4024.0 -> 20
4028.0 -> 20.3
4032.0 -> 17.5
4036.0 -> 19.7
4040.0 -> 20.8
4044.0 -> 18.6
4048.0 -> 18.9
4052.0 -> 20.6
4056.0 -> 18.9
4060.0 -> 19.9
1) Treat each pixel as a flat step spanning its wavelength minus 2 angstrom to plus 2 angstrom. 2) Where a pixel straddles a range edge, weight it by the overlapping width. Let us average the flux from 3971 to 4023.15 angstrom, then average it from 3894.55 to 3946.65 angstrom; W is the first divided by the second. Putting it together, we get 1.4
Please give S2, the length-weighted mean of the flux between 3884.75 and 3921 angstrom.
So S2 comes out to 14.7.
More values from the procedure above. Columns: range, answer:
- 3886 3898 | 13.7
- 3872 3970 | 12.8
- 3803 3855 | 13.3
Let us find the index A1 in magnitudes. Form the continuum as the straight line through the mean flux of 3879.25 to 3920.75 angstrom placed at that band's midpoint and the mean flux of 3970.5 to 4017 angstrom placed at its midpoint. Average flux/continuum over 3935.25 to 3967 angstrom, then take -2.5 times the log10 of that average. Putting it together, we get 0.29 mag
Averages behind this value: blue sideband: 14.7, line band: 12.4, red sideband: 17.3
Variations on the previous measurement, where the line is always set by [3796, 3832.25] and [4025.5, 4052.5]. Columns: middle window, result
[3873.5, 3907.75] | 0.07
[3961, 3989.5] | 0.38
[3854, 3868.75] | -0.03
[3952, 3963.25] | 0.18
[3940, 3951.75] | 0.24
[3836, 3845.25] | 0.29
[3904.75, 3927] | 0.12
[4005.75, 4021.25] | -0.02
